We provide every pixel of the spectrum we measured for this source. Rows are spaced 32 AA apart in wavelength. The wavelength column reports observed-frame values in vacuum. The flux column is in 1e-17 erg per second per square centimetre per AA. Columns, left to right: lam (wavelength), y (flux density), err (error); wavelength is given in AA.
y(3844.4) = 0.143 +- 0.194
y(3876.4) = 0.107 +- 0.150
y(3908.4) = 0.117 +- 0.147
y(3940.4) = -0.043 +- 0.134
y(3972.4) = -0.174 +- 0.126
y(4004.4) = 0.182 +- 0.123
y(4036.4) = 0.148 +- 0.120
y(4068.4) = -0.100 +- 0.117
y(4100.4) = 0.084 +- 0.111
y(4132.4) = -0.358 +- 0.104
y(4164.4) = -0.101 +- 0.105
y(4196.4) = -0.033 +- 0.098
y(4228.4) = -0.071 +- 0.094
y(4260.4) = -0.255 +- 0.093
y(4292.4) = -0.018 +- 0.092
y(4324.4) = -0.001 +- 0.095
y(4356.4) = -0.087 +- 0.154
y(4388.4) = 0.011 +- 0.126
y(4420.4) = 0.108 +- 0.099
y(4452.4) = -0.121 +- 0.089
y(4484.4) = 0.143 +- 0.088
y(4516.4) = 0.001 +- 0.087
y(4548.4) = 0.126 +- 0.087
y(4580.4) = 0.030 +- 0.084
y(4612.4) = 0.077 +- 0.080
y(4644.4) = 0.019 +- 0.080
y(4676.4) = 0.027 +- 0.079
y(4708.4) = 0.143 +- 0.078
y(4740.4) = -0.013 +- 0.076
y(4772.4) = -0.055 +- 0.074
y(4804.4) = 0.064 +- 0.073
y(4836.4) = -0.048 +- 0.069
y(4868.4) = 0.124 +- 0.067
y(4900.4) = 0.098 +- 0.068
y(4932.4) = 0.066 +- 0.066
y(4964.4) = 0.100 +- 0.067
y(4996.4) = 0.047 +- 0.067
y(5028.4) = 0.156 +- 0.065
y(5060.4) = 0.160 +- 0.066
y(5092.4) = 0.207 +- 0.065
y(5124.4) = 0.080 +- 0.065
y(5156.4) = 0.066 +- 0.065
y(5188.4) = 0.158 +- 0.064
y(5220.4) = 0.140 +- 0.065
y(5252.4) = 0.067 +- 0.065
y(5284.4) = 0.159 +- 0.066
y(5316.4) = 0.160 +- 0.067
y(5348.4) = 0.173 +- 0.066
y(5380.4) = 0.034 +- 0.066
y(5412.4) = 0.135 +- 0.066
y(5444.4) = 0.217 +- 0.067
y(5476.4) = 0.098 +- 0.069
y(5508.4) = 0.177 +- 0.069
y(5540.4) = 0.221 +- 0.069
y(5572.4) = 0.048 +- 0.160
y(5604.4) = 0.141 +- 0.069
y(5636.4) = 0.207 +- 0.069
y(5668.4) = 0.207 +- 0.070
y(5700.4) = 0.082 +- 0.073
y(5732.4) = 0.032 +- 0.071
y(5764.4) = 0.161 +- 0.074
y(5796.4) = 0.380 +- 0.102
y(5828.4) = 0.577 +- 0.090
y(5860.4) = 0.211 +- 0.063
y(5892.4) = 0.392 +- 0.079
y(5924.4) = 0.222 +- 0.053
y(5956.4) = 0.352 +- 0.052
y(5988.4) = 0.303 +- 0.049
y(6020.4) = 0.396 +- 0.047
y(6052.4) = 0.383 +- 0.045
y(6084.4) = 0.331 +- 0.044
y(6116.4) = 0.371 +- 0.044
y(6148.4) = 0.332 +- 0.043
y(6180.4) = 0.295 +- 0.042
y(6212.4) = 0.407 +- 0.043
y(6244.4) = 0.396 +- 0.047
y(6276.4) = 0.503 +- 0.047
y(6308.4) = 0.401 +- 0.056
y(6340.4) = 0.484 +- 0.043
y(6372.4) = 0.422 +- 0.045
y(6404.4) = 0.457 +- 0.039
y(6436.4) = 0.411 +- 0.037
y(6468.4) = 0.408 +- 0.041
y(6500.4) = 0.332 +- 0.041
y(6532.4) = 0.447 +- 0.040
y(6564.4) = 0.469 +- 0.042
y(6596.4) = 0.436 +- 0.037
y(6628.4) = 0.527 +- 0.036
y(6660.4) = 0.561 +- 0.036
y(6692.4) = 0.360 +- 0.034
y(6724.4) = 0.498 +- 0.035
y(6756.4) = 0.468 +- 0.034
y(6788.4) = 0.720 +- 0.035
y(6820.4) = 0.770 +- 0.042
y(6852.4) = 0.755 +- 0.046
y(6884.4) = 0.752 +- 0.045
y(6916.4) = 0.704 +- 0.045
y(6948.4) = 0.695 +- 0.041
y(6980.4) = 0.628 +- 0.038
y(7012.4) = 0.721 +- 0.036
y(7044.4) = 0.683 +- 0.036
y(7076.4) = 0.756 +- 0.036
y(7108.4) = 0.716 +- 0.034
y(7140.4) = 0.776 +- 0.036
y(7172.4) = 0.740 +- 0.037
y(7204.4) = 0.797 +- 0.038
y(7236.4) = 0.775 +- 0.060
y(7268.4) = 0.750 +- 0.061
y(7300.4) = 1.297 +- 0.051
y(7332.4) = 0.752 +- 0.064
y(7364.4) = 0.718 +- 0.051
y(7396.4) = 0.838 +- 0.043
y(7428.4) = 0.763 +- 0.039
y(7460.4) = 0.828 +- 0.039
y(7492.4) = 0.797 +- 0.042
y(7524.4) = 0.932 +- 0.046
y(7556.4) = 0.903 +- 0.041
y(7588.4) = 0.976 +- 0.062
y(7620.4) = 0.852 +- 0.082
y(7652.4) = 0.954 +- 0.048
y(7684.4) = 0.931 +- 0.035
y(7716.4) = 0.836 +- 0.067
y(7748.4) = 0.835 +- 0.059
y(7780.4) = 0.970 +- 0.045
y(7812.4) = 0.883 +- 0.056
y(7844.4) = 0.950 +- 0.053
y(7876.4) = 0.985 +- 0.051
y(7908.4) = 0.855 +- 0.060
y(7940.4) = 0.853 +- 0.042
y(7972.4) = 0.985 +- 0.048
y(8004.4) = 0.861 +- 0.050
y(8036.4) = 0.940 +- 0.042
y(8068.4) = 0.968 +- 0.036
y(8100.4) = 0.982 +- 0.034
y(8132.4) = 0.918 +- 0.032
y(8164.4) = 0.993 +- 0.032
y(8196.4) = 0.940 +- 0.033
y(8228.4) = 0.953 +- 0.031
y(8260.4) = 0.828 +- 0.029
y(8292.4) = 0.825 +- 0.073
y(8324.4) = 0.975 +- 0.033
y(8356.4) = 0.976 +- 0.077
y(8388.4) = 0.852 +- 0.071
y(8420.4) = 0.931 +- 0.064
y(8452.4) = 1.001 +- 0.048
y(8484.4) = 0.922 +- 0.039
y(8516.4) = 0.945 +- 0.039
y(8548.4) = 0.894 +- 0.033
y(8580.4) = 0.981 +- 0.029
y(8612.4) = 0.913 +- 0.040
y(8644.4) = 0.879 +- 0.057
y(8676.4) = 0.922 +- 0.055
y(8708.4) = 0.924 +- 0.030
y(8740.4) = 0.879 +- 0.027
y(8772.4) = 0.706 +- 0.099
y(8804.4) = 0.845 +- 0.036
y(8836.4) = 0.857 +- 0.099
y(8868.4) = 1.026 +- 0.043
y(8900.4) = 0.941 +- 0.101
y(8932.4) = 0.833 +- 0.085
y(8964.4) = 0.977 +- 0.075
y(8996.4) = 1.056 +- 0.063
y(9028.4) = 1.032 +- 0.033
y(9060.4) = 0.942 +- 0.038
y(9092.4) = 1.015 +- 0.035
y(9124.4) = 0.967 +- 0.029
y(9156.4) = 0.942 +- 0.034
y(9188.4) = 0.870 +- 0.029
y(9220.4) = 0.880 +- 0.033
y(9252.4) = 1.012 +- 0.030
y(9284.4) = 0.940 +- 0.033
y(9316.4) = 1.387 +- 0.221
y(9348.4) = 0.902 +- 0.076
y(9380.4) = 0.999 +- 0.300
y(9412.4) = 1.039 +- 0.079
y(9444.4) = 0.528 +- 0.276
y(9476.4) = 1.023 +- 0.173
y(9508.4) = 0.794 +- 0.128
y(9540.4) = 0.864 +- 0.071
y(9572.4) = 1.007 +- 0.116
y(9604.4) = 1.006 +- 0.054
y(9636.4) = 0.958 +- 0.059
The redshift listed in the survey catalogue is 0.70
